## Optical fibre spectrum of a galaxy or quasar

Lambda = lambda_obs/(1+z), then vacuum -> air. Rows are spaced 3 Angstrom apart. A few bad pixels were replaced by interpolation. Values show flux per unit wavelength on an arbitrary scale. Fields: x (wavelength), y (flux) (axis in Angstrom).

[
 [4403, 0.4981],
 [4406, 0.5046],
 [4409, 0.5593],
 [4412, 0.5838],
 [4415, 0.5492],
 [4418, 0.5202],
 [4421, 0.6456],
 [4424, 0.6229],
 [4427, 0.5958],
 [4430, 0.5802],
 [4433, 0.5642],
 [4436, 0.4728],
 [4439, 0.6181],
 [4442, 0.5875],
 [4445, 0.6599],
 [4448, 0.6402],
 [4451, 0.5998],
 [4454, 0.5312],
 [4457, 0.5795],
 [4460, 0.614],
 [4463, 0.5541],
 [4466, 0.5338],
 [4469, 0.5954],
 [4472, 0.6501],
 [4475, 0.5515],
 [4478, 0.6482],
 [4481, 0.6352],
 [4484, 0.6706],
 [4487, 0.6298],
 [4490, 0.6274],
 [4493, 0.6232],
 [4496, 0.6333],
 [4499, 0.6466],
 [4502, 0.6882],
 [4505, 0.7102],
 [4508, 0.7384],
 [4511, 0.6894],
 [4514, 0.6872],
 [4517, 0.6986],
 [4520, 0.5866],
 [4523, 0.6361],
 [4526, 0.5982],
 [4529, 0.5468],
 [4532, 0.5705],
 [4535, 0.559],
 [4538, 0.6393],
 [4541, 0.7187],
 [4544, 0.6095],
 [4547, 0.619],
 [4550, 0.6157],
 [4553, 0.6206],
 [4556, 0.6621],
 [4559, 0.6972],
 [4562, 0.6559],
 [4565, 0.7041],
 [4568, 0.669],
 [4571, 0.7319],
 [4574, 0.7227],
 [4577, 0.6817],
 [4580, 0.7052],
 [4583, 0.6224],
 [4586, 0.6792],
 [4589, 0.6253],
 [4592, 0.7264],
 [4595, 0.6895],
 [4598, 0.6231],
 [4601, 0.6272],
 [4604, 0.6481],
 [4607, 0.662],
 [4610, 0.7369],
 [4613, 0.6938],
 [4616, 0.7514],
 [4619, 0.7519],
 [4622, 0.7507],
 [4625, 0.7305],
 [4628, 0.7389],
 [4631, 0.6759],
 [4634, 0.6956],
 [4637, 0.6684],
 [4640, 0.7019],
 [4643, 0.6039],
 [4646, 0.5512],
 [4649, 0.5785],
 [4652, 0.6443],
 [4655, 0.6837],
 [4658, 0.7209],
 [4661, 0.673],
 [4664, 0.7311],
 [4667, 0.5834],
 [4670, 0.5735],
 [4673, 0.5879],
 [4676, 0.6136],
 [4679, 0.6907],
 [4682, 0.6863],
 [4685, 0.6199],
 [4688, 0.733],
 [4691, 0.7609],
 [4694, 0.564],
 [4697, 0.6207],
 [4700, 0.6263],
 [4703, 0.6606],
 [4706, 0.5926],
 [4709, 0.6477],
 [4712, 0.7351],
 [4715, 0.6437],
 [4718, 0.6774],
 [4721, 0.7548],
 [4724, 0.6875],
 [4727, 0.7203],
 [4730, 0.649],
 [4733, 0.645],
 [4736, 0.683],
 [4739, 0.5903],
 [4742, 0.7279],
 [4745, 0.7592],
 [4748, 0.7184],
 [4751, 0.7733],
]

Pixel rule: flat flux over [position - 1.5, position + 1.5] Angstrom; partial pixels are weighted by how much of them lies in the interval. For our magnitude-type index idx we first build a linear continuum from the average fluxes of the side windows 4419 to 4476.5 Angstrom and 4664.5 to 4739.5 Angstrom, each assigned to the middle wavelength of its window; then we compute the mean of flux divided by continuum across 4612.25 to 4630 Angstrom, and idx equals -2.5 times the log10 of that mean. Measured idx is -0.162 mag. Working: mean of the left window 0.589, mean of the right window 0.656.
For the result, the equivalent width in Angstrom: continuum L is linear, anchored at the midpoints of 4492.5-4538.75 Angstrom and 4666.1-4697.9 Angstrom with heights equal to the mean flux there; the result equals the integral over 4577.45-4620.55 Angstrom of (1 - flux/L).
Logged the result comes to -2.7 Angstrom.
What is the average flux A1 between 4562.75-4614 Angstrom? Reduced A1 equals 0.679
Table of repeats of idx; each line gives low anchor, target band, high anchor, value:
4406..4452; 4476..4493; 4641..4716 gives -0.071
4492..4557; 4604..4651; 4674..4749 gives -0.044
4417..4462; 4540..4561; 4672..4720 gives -0.051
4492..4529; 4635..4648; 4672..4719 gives 0.039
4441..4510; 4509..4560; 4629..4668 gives 0.004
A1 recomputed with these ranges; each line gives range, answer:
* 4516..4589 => 0.647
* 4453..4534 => 0.625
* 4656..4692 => 0.663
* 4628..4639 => 0.689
